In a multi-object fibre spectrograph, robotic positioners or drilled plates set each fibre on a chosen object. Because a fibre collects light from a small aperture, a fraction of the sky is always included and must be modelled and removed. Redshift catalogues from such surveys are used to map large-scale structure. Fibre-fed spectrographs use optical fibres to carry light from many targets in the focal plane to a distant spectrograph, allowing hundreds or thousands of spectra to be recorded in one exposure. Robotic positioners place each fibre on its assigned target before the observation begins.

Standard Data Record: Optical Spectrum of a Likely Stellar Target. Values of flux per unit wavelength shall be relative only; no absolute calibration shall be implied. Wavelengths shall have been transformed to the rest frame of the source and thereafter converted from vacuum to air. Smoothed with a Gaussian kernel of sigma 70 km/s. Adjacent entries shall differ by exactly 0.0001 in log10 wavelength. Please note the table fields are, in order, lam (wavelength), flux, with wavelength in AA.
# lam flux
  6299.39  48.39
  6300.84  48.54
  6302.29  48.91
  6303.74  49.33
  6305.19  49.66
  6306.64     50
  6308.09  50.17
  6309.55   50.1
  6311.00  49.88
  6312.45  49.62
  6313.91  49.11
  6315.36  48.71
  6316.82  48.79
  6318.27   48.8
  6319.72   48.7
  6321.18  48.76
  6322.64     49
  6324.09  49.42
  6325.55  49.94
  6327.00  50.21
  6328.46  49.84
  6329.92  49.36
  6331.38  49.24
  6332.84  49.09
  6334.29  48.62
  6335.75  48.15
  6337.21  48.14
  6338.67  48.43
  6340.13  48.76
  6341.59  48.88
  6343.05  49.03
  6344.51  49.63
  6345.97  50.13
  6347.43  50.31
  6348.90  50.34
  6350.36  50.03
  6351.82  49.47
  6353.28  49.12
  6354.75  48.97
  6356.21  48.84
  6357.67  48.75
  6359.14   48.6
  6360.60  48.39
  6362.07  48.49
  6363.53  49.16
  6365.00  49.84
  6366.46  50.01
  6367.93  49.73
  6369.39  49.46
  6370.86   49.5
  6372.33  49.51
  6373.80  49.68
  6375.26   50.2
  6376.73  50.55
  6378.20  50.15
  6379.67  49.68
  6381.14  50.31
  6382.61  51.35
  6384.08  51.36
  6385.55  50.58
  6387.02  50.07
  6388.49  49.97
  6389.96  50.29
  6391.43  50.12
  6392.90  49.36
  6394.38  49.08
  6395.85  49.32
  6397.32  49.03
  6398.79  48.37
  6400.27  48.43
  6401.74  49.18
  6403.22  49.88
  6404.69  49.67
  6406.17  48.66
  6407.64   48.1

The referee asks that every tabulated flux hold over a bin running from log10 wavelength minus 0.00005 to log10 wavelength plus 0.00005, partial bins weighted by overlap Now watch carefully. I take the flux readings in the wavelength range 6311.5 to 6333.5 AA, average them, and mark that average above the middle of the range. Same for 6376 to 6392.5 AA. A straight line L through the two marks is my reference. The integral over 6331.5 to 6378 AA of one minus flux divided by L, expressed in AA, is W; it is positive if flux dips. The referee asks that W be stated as 0.5 AA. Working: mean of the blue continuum 49.2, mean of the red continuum 50.4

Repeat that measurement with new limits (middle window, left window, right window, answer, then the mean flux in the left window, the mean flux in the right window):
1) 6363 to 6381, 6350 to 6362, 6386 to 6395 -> -0.16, 49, 49.8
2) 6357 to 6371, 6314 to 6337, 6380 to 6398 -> 0.14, 49.1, 50.1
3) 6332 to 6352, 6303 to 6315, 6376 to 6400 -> 0.24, 49.7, 49.9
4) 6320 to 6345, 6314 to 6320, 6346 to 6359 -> 0.02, 48.9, 49.5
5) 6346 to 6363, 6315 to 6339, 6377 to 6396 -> 0.10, 49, 50.2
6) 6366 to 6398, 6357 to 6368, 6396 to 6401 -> -0.72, 49.1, 48.7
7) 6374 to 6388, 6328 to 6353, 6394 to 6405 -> -0.36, 49.3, 49.1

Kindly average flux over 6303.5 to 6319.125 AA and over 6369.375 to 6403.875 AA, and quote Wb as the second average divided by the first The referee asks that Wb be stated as 1.01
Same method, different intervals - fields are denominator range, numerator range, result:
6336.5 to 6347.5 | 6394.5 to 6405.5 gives 1.00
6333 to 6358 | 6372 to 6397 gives 1.02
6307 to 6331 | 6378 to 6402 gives 1.01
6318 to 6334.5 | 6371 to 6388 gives 1.02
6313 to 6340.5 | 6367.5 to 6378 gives 1.02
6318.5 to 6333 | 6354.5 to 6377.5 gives 1.00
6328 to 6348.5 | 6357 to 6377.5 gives 1.01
